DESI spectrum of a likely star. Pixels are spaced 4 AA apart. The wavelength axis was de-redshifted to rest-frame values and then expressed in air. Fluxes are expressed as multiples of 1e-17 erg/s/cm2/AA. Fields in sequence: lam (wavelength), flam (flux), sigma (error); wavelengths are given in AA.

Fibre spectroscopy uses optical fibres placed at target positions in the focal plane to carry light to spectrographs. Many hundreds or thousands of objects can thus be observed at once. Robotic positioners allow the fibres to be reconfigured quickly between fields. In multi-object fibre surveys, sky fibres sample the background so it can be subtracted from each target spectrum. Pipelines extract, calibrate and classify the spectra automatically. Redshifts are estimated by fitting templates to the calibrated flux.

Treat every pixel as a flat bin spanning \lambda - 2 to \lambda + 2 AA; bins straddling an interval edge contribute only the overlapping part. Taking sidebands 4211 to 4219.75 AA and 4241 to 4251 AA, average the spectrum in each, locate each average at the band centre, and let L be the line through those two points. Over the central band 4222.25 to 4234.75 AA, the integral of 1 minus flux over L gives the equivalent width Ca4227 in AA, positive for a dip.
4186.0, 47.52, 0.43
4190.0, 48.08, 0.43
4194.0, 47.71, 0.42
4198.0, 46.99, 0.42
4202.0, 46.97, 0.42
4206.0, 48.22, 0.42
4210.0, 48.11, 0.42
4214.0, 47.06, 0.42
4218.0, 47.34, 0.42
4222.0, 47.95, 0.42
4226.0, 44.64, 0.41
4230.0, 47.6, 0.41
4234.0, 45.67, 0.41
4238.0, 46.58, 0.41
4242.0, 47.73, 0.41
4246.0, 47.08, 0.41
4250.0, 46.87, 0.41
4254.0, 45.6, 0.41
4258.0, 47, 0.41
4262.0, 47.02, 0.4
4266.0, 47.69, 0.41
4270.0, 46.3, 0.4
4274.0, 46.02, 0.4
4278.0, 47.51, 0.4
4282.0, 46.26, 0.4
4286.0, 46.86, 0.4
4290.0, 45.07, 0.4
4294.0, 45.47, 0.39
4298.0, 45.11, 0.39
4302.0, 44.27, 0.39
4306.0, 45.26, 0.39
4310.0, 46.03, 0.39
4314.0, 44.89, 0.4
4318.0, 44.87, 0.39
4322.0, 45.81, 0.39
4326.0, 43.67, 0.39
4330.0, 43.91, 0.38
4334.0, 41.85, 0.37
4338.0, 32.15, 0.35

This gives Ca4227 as 0.3 AA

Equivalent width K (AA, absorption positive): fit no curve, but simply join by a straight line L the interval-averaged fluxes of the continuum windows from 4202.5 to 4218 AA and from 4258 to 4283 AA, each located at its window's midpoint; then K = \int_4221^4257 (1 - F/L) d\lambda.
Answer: 0.50 AA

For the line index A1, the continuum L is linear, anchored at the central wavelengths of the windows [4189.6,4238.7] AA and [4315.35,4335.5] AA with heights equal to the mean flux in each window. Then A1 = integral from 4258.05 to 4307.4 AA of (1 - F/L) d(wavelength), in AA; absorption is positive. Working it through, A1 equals -0.9 AA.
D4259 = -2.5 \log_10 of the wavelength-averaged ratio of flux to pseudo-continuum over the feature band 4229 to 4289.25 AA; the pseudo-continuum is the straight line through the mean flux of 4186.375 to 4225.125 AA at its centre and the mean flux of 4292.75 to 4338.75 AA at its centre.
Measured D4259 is -0.02 mag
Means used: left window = 47.5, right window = 43.9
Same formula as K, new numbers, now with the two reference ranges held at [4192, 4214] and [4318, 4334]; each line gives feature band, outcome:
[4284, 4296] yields -0.2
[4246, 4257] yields -0.1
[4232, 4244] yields 0.0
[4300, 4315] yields -0.1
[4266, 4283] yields -0.4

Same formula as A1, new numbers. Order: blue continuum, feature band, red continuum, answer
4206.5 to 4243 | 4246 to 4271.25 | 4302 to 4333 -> -0.3 AA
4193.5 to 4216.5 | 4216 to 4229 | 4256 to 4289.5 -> 0.2 AA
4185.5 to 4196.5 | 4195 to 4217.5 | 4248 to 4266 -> 0.0 AA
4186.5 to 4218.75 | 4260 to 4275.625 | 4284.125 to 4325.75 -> -0.2 AA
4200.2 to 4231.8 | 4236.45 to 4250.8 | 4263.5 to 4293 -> -0.1 AA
